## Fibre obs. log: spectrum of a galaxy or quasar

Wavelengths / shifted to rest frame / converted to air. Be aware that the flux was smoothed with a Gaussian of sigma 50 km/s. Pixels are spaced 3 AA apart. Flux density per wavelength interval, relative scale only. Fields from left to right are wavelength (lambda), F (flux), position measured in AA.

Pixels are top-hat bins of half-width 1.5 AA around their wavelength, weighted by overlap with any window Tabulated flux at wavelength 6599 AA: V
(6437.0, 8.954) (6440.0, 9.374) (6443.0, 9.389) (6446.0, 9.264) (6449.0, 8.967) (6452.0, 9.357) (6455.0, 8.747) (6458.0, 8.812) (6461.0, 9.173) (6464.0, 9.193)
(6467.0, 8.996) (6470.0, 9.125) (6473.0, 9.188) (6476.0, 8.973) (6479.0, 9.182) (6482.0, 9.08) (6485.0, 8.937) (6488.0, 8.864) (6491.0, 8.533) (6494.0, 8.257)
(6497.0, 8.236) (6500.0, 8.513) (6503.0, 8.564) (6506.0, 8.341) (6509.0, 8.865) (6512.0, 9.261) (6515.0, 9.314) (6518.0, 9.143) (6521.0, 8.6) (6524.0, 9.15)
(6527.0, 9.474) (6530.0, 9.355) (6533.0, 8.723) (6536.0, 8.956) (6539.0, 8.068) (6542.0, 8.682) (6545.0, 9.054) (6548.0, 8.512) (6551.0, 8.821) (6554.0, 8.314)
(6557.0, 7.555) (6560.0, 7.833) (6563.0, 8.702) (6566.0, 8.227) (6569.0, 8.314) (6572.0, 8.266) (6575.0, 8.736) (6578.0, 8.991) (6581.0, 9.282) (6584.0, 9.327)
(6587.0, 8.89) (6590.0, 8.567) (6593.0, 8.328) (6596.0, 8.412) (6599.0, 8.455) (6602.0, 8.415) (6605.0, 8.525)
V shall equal 8.455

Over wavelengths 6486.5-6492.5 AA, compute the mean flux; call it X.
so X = 8.7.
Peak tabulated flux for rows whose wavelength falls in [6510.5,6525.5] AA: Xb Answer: 9.314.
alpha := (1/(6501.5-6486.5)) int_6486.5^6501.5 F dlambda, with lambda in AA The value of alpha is 8.48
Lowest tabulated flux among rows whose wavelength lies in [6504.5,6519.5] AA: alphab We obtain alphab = 8.341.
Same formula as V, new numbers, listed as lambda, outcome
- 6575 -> 8.736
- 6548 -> 8.512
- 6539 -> 8.068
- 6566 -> 8.227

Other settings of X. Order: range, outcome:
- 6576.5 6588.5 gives 9.12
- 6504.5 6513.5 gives 8.82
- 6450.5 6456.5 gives 9.05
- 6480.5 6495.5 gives 8.73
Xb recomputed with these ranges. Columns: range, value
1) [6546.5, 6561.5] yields 8.821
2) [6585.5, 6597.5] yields 8.89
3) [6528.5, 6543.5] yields 9.355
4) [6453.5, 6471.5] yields 9.193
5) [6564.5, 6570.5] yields 8.314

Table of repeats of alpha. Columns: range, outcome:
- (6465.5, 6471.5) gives 9.06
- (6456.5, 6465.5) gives 9.06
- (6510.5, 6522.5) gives 9.08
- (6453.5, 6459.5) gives 8.78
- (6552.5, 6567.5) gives 8.13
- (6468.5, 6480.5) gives 9.12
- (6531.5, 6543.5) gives 8.61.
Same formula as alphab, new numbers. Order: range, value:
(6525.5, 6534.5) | 8.723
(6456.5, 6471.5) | 8.812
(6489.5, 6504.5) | 8.236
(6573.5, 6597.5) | 8.328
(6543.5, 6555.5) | 8.314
